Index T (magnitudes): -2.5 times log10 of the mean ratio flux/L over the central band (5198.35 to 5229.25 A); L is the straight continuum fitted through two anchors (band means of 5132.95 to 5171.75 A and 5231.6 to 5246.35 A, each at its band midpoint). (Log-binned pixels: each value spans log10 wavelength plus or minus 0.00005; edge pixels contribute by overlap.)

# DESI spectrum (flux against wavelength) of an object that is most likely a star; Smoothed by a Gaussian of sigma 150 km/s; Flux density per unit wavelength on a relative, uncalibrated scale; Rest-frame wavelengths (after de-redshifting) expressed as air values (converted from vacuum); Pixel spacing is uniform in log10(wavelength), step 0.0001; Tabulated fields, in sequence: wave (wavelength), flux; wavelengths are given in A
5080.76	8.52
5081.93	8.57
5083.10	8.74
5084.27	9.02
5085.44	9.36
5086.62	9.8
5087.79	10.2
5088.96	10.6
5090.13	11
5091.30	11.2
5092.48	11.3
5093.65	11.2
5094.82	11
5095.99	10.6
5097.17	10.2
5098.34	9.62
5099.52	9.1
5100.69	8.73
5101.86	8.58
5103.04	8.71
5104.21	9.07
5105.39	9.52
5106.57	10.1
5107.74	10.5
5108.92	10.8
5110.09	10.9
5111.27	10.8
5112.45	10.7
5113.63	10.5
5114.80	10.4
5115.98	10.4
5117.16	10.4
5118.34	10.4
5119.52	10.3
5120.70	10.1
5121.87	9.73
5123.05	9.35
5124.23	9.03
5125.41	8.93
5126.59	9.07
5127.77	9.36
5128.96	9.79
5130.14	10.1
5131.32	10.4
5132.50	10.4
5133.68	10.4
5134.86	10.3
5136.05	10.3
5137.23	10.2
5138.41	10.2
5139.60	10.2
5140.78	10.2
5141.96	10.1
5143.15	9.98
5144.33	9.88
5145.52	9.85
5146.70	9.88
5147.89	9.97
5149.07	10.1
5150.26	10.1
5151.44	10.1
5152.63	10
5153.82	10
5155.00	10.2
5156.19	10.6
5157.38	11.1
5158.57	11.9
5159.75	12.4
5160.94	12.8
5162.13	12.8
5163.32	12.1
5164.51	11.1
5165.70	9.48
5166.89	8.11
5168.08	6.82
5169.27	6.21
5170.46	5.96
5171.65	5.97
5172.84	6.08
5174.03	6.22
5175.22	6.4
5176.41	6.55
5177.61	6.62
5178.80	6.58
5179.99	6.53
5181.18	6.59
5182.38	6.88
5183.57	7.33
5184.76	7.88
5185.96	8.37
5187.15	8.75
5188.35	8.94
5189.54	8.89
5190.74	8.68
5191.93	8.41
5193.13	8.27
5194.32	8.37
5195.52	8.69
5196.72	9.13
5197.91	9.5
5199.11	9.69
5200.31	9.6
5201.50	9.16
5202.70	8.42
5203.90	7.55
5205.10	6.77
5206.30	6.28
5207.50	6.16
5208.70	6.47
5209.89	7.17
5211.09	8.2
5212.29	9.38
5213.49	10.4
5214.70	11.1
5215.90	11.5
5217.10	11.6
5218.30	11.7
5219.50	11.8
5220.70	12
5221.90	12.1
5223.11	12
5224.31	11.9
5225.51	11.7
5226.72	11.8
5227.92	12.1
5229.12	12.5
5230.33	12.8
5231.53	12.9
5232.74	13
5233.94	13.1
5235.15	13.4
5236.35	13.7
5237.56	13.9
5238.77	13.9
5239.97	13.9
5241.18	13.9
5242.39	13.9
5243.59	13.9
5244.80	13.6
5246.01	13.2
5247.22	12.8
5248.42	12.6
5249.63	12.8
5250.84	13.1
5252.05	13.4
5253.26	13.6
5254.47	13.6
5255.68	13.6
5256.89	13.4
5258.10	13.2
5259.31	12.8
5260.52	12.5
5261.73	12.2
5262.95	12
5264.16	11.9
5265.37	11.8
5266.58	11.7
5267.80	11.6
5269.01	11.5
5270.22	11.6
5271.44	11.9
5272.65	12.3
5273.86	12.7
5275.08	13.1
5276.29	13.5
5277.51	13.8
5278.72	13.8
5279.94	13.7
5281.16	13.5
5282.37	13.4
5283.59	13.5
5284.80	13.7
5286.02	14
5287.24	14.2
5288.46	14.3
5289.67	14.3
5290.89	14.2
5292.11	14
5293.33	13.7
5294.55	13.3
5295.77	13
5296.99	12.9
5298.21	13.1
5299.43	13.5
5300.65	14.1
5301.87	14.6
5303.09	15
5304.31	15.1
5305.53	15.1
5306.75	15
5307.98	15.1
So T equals 0.26 mag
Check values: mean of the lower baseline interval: 10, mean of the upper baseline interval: 13.6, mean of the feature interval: 9.93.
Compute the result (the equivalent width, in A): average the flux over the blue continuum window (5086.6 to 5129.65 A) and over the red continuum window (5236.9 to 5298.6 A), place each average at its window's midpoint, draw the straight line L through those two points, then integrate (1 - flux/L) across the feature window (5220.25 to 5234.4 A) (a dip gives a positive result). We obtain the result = 0.1 A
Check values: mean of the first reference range 10.1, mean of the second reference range 13.2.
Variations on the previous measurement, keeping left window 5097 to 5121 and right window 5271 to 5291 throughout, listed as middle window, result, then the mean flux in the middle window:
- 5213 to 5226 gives 0.67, 11.6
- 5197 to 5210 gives 4.34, 7.95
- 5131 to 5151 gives 0.94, 10.1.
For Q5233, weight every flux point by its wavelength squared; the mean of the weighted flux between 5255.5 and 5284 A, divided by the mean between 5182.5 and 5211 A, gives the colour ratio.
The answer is 1.60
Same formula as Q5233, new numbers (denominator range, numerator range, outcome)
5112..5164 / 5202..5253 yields 1.16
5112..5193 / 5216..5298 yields 1.45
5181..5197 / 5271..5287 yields 1.67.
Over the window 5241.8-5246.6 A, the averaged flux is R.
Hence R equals 13.7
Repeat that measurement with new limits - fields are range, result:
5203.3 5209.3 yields 6.65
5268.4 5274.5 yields 12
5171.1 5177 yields 6.25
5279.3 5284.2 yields 13.5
